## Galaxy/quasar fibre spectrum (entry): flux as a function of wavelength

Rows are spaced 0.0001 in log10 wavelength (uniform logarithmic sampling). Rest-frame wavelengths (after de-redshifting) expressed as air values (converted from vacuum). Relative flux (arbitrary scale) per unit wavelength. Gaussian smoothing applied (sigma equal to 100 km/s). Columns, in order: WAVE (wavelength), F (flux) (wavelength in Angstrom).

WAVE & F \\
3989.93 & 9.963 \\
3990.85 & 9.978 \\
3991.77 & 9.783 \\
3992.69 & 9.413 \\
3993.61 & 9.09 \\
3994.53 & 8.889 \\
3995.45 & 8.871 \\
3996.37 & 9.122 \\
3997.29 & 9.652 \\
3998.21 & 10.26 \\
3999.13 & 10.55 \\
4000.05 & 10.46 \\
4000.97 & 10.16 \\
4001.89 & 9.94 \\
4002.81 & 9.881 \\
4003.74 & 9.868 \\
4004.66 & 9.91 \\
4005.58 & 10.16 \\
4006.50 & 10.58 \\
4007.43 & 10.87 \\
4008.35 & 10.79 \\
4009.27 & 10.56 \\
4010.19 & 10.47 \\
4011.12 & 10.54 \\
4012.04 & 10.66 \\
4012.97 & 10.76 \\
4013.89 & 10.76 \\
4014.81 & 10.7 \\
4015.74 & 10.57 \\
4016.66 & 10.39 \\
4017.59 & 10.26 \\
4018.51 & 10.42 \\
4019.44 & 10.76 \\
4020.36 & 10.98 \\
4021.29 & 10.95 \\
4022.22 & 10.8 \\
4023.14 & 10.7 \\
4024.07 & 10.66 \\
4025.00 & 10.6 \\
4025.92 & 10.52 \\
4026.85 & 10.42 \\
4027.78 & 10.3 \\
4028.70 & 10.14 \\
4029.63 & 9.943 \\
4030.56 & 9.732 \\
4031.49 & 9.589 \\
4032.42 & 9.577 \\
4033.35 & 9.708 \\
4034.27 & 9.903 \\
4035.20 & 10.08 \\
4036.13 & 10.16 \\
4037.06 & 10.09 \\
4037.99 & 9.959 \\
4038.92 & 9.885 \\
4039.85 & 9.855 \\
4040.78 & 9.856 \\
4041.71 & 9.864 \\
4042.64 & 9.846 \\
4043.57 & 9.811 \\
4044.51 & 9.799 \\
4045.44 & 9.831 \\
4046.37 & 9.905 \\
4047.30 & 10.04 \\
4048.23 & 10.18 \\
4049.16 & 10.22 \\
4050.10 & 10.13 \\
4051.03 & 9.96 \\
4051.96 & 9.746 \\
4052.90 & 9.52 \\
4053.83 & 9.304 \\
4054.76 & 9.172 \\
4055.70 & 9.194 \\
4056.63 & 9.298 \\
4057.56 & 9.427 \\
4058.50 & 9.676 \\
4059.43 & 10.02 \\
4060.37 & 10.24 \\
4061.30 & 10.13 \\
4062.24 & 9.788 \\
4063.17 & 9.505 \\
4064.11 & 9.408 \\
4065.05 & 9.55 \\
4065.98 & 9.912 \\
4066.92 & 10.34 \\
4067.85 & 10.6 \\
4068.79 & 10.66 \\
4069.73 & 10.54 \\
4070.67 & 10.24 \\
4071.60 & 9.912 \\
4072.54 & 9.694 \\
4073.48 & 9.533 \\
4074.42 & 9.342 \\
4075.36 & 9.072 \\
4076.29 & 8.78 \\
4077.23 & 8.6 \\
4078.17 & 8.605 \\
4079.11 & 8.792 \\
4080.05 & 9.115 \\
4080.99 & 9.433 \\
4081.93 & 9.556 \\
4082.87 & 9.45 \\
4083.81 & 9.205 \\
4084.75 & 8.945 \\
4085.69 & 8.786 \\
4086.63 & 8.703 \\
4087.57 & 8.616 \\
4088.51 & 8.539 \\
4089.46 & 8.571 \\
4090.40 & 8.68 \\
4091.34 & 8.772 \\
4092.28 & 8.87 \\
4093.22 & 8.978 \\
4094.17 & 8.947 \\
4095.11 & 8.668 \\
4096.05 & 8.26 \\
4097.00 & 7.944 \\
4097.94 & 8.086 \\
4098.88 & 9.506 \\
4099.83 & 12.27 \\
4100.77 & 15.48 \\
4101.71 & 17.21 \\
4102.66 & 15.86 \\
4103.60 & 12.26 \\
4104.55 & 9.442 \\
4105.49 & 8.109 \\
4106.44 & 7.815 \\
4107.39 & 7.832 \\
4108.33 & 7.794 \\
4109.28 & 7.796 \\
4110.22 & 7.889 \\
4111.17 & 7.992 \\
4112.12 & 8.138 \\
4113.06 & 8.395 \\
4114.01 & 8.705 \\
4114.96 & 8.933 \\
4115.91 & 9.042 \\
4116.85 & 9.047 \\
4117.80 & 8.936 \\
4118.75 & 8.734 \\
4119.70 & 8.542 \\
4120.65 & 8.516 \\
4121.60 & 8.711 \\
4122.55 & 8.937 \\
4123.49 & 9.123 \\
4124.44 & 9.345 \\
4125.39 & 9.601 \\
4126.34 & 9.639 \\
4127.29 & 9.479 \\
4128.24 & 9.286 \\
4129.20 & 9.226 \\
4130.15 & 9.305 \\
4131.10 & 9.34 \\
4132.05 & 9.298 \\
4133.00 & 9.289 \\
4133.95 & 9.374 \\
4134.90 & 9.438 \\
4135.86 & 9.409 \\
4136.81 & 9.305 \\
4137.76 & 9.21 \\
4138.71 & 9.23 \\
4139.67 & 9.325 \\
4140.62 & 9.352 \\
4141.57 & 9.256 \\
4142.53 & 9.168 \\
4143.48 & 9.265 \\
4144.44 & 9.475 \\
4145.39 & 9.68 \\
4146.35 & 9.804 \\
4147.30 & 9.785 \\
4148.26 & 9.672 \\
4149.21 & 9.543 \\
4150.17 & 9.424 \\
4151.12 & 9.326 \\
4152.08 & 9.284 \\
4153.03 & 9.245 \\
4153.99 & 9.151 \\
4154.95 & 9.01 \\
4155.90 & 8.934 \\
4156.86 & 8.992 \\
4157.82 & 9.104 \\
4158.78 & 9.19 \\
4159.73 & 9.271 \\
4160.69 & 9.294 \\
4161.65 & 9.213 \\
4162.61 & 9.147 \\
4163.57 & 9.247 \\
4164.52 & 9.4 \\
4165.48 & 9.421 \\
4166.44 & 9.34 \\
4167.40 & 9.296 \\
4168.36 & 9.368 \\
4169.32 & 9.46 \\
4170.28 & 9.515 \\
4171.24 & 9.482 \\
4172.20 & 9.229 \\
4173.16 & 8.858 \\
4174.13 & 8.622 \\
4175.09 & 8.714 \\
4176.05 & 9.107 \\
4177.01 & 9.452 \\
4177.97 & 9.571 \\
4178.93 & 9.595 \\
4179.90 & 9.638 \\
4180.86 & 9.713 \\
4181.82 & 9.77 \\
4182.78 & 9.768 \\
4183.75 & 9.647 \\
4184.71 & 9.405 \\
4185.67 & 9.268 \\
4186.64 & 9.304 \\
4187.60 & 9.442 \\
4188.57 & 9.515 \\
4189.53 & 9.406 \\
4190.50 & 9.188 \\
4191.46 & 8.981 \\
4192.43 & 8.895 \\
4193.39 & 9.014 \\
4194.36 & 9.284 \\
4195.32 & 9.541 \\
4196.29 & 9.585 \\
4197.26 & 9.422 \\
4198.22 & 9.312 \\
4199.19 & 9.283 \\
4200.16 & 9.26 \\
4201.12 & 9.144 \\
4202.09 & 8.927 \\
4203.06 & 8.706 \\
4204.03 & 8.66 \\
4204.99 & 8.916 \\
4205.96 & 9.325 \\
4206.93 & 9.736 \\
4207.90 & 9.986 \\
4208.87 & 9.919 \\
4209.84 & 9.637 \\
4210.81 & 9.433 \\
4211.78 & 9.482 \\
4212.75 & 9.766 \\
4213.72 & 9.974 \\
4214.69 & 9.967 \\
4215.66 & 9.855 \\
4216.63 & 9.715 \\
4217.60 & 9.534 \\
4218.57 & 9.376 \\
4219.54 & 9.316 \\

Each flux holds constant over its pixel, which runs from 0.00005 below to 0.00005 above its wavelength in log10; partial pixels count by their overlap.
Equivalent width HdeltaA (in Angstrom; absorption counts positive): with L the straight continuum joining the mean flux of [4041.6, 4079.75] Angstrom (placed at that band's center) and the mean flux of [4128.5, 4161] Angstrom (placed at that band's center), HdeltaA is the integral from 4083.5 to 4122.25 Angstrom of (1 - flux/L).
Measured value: 0.9 Angstrom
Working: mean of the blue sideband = 9.71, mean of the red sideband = 9.32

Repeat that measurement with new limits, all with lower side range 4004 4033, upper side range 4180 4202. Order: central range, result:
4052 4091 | 2.7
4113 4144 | 1.9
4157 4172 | 0.4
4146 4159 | 0.4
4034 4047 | 0.5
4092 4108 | -0.6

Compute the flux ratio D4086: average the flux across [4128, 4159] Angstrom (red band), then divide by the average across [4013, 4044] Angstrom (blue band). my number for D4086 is 0.91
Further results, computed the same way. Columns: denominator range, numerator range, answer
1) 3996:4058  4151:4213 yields 0.92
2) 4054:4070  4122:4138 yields 0.95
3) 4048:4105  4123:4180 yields 0.95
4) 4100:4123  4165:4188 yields 0.97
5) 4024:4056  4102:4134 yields 0.92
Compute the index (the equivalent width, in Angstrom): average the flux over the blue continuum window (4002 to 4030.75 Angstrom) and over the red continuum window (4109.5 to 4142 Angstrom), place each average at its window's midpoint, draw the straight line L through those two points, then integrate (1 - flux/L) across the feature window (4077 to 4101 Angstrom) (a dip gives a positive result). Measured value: 0.91 Angstrom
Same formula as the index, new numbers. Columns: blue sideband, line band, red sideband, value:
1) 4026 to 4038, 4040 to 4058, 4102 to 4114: 0.1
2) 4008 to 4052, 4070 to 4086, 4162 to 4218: 1.2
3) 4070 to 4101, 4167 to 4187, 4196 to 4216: 0.0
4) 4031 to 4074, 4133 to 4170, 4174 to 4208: 0.5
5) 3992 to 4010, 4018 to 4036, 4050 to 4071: -0.7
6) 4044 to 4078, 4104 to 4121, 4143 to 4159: 1.9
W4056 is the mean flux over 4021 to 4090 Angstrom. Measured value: 9.73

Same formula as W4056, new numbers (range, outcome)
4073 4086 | 9.09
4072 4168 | 9.3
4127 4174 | 9.31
